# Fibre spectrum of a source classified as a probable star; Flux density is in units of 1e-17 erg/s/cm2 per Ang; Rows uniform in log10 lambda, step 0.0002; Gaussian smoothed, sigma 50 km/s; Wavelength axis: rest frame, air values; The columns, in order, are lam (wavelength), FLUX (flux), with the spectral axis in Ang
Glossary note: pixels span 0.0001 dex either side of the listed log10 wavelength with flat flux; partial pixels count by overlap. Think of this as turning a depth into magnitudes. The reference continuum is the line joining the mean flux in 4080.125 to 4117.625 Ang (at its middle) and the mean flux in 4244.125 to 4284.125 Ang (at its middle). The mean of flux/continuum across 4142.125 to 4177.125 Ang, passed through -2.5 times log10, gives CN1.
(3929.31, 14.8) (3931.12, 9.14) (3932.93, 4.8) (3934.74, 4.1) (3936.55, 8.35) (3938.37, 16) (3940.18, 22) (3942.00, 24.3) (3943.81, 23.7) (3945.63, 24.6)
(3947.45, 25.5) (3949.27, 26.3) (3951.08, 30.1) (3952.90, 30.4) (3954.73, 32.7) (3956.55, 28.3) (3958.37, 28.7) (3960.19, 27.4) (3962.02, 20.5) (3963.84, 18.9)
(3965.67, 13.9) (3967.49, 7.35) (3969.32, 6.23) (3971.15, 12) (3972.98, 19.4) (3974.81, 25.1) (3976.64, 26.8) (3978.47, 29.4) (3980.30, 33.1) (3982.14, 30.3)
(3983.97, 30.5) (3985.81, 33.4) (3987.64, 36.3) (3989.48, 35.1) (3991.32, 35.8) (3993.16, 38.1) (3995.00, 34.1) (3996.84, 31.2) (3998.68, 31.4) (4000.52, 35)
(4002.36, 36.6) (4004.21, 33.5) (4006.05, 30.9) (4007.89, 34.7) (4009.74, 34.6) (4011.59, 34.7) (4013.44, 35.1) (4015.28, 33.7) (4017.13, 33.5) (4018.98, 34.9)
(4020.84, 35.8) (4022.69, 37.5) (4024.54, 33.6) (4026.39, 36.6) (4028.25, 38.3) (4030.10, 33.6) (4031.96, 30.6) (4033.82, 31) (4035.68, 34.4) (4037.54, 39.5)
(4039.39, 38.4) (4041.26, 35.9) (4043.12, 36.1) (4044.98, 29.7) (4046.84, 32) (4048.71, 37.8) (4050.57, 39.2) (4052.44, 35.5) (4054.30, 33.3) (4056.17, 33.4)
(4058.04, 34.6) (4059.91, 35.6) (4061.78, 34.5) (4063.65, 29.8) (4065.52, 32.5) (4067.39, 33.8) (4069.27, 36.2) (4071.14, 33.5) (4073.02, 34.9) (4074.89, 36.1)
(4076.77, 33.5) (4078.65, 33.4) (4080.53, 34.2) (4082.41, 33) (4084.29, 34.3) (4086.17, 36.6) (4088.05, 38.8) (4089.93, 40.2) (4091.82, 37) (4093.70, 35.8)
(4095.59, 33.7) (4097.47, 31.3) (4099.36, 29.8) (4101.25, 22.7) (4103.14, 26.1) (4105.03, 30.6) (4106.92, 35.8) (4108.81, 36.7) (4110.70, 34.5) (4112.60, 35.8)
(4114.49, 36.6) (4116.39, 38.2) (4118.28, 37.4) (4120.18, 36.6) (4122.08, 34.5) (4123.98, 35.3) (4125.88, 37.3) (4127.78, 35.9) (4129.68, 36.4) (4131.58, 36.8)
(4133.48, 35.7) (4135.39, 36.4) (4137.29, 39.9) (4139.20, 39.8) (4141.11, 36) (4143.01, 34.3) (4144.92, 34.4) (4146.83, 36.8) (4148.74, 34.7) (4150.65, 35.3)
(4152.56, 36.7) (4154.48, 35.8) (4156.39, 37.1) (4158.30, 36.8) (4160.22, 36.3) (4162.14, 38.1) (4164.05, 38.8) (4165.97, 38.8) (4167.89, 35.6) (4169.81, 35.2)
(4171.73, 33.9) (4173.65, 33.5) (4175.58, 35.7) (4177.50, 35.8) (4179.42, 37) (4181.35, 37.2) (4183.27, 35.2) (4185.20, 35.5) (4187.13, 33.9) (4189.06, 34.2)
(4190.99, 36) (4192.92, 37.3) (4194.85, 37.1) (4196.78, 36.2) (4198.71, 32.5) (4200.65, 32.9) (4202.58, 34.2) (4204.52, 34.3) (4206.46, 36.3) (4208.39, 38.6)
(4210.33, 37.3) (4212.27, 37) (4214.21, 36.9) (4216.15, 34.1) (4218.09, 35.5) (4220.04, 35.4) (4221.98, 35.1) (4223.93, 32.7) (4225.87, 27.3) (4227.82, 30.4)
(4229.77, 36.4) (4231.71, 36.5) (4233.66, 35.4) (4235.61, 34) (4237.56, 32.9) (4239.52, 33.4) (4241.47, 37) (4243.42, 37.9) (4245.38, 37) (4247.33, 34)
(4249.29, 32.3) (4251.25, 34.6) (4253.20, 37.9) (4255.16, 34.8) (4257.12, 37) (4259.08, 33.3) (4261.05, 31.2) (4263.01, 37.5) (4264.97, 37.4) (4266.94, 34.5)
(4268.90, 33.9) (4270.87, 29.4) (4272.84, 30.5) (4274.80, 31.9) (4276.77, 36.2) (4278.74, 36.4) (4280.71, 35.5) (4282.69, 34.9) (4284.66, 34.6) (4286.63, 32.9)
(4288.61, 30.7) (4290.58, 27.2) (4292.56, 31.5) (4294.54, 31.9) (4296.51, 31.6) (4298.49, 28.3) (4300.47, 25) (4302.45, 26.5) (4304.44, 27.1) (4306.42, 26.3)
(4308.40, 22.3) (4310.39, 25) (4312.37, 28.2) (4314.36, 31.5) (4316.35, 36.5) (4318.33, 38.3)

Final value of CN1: -0.05 mag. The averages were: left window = 34.1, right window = 34.5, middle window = 36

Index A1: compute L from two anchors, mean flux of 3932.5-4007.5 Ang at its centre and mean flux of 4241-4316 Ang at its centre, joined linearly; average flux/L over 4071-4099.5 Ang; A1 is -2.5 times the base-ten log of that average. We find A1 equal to -0.24 mag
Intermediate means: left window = 25.6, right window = 32.2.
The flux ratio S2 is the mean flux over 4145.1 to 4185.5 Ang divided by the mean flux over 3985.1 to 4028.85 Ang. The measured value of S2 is 1.0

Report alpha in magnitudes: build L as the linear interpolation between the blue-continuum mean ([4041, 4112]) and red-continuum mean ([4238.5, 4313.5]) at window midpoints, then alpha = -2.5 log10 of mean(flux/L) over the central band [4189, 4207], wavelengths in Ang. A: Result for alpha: -0.07 mag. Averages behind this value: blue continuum 34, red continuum 32.3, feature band 35.1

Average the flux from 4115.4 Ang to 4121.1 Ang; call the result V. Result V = 37.4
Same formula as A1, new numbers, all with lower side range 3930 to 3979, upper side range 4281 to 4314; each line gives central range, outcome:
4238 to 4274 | -0.23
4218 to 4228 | -0.20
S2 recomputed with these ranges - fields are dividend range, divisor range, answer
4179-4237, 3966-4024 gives 1.15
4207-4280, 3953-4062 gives 1.11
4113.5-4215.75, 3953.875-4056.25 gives 1.16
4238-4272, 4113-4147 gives 0.95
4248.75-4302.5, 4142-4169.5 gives 0.91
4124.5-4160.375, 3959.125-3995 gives 1.43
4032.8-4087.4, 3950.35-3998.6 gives 1.29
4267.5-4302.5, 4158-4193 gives 0.88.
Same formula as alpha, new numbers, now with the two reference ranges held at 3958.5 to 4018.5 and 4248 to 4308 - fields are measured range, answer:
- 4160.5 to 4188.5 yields -0.16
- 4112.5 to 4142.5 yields -0.20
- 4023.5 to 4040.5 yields -0.20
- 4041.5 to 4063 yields -0.17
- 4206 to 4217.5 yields -0.17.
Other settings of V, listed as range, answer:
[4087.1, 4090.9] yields 39.5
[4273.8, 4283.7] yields 35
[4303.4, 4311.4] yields 25.2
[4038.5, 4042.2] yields 37.1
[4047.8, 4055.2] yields 36.5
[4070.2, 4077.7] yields 34.5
